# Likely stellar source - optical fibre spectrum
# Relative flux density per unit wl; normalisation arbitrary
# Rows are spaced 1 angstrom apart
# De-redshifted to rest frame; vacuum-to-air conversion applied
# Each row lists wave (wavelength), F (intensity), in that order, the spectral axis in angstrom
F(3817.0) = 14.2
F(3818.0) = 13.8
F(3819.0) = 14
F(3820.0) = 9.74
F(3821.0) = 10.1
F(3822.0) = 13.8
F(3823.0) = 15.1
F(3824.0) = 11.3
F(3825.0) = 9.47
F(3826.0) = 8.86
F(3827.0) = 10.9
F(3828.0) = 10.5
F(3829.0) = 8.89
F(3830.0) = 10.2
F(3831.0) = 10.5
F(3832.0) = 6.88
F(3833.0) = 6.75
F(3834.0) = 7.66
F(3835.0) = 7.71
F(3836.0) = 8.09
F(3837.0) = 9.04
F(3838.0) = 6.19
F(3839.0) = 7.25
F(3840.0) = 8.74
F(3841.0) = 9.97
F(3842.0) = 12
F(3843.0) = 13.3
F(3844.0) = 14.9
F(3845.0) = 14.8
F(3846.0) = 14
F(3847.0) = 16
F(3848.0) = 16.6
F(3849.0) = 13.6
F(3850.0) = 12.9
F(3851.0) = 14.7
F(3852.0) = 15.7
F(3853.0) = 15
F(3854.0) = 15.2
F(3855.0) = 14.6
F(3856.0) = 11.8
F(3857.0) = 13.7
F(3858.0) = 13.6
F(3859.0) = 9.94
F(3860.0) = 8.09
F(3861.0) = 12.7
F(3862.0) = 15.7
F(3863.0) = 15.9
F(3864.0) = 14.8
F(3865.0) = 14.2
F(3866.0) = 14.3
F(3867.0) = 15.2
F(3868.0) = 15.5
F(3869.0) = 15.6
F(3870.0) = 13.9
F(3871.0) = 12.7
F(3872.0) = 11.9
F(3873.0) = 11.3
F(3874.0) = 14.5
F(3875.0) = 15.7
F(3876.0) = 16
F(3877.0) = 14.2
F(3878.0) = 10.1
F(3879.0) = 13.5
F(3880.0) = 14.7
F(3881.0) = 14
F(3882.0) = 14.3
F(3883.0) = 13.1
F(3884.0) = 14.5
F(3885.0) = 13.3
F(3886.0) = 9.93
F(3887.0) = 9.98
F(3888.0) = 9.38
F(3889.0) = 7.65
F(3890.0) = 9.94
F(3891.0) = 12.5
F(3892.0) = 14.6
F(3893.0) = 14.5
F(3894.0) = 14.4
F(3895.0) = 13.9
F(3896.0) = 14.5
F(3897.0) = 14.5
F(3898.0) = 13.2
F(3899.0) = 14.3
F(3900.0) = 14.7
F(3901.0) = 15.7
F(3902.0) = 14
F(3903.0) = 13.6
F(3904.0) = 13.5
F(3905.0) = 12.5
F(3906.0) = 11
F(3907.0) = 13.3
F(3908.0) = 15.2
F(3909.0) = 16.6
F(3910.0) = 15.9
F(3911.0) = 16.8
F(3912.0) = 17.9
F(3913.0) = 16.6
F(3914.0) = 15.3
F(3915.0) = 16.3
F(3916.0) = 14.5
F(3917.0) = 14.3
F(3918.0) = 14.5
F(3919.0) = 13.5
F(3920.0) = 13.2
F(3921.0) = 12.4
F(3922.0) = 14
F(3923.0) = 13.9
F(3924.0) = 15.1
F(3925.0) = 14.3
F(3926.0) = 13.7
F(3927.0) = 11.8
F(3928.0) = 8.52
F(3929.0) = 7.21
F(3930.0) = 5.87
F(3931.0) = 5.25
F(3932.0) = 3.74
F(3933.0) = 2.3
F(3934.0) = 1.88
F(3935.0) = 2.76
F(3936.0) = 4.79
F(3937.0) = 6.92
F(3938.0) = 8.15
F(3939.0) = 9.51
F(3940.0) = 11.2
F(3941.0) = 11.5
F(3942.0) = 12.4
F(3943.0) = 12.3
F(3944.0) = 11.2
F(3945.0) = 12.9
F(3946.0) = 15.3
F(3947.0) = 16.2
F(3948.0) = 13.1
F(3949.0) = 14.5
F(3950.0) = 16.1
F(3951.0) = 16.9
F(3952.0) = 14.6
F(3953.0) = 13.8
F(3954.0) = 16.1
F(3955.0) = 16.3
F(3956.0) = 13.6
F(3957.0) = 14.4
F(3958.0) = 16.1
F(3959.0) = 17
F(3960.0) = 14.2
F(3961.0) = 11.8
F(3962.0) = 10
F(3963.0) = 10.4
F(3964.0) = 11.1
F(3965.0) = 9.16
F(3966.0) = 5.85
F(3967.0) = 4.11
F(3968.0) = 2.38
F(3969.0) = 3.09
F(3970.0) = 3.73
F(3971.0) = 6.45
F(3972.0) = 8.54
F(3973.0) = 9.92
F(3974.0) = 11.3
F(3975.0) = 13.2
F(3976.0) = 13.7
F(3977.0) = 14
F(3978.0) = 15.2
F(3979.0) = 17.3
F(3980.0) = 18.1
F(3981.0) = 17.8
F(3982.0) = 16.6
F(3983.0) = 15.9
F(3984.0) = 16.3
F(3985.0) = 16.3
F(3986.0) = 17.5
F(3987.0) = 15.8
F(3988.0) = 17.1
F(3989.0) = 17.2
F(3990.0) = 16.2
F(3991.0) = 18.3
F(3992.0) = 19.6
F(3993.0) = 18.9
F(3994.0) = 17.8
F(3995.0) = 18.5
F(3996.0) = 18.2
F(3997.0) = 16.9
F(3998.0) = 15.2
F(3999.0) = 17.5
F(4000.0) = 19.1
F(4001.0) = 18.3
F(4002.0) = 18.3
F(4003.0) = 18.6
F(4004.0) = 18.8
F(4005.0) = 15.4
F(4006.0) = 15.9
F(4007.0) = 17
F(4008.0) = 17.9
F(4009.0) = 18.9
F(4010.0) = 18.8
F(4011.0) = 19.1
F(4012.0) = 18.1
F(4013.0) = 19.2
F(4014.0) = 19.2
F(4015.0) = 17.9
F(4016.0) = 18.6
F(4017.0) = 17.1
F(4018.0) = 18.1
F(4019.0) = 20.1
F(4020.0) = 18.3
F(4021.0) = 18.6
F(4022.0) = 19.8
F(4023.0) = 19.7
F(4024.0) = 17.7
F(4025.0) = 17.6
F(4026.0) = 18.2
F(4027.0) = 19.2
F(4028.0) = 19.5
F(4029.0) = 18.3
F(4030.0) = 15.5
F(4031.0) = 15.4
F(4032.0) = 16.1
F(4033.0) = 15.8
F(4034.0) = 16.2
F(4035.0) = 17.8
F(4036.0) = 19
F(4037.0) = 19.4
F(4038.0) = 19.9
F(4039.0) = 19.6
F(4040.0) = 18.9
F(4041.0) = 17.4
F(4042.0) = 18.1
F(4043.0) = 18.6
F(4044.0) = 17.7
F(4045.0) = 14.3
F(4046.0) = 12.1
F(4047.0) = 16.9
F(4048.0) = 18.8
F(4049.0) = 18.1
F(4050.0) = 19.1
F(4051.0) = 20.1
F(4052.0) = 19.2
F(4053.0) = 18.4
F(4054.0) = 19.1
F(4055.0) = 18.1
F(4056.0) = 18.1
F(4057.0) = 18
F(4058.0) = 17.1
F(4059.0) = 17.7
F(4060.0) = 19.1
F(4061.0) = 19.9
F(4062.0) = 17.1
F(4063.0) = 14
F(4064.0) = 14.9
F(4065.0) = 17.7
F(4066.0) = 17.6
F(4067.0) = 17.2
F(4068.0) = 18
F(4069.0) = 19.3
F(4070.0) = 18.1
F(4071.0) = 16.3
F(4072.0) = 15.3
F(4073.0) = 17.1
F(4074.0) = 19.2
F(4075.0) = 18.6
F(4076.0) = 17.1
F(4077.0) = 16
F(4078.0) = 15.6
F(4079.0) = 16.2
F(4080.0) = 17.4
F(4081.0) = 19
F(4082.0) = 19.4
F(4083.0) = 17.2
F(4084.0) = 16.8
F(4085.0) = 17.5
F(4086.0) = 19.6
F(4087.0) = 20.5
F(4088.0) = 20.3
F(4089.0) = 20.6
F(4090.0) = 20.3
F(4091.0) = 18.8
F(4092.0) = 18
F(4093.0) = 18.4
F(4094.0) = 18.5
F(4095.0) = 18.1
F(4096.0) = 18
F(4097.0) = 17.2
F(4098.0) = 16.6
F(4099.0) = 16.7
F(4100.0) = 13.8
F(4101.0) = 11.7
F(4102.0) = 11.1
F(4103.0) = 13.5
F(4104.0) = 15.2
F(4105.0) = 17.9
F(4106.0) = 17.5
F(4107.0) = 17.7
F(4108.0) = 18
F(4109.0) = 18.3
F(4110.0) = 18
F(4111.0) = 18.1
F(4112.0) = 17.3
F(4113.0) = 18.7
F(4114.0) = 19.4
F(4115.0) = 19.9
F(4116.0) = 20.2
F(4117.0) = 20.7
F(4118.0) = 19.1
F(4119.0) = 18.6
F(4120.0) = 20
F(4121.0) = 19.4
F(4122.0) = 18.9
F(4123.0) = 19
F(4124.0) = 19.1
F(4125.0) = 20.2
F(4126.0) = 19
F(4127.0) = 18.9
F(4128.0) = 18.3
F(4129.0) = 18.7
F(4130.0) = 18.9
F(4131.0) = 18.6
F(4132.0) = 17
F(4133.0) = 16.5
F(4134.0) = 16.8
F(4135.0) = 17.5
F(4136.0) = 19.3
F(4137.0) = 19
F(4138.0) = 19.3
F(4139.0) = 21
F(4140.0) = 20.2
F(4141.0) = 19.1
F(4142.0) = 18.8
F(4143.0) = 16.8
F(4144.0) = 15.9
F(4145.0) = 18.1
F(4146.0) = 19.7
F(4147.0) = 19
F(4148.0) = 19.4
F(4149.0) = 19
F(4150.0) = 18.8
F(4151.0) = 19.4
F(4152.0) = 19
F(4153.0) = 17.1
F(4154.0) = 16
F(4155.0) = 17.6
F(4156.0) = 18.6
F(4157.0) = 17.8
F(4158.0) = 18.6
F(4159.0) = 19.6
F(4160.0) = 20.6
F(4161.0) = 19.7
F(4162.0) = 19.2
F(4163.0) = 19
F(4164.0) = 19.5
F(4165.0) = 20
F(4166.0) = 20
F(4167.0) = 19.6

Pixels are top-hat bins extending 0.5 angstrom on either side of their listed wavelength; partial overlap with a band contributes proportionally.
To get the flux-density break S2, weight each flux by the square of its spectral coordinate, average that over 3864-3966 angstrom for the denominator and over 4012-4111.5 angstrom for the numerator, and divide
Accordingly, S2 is 1.5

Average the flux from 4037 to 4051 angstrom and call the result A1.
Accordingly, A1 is 17.8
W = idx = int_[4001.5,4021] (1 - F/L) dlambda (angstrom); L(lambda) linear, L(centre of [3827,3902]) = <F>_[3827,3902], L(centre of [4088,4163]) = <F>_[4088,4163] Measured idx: -3.0 angstrom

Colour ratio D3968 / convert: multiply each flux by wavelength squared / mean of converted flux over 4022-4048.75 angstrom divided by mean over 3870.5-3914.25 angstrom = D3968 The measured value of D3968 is 1.4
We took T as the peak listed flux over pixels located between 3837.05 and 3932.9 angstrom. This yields 17.9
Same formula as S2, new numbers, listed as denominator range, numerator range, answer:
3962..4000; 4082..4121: 1.39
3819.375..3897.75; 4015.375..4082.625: 1.58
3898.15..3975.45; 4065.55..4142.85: 1.67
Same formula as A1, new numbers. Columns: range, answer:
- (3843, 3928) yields 13.8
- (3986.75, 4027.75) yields 18.1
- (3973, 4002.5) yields 16.6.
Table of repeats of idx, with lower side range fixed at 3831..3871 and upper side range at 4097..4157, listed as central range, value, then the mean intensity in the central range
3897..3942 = 6.2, 11.9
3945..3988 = 5.2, 13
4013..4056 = -5.0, 18.1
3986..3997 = -1.7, 17.7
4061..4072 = -0.2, 17.1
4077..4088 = -0.5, 17.9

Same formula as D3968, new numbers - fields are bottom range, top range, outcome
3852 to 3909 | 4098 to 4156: 1.52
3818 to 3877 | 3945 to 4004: 1.24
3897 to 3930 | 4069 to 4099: 1.41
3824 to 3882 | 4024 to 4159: 1.64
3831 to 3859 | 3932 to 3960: 1.05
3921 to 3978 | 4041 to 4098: 1.76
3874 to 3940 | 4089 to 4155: 1.65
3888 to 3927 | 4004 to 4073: 1.36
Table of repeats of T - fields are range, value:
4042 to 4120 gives 20.7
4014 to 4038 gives 20.1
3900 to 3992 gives 19.6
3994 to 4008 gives 19.1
